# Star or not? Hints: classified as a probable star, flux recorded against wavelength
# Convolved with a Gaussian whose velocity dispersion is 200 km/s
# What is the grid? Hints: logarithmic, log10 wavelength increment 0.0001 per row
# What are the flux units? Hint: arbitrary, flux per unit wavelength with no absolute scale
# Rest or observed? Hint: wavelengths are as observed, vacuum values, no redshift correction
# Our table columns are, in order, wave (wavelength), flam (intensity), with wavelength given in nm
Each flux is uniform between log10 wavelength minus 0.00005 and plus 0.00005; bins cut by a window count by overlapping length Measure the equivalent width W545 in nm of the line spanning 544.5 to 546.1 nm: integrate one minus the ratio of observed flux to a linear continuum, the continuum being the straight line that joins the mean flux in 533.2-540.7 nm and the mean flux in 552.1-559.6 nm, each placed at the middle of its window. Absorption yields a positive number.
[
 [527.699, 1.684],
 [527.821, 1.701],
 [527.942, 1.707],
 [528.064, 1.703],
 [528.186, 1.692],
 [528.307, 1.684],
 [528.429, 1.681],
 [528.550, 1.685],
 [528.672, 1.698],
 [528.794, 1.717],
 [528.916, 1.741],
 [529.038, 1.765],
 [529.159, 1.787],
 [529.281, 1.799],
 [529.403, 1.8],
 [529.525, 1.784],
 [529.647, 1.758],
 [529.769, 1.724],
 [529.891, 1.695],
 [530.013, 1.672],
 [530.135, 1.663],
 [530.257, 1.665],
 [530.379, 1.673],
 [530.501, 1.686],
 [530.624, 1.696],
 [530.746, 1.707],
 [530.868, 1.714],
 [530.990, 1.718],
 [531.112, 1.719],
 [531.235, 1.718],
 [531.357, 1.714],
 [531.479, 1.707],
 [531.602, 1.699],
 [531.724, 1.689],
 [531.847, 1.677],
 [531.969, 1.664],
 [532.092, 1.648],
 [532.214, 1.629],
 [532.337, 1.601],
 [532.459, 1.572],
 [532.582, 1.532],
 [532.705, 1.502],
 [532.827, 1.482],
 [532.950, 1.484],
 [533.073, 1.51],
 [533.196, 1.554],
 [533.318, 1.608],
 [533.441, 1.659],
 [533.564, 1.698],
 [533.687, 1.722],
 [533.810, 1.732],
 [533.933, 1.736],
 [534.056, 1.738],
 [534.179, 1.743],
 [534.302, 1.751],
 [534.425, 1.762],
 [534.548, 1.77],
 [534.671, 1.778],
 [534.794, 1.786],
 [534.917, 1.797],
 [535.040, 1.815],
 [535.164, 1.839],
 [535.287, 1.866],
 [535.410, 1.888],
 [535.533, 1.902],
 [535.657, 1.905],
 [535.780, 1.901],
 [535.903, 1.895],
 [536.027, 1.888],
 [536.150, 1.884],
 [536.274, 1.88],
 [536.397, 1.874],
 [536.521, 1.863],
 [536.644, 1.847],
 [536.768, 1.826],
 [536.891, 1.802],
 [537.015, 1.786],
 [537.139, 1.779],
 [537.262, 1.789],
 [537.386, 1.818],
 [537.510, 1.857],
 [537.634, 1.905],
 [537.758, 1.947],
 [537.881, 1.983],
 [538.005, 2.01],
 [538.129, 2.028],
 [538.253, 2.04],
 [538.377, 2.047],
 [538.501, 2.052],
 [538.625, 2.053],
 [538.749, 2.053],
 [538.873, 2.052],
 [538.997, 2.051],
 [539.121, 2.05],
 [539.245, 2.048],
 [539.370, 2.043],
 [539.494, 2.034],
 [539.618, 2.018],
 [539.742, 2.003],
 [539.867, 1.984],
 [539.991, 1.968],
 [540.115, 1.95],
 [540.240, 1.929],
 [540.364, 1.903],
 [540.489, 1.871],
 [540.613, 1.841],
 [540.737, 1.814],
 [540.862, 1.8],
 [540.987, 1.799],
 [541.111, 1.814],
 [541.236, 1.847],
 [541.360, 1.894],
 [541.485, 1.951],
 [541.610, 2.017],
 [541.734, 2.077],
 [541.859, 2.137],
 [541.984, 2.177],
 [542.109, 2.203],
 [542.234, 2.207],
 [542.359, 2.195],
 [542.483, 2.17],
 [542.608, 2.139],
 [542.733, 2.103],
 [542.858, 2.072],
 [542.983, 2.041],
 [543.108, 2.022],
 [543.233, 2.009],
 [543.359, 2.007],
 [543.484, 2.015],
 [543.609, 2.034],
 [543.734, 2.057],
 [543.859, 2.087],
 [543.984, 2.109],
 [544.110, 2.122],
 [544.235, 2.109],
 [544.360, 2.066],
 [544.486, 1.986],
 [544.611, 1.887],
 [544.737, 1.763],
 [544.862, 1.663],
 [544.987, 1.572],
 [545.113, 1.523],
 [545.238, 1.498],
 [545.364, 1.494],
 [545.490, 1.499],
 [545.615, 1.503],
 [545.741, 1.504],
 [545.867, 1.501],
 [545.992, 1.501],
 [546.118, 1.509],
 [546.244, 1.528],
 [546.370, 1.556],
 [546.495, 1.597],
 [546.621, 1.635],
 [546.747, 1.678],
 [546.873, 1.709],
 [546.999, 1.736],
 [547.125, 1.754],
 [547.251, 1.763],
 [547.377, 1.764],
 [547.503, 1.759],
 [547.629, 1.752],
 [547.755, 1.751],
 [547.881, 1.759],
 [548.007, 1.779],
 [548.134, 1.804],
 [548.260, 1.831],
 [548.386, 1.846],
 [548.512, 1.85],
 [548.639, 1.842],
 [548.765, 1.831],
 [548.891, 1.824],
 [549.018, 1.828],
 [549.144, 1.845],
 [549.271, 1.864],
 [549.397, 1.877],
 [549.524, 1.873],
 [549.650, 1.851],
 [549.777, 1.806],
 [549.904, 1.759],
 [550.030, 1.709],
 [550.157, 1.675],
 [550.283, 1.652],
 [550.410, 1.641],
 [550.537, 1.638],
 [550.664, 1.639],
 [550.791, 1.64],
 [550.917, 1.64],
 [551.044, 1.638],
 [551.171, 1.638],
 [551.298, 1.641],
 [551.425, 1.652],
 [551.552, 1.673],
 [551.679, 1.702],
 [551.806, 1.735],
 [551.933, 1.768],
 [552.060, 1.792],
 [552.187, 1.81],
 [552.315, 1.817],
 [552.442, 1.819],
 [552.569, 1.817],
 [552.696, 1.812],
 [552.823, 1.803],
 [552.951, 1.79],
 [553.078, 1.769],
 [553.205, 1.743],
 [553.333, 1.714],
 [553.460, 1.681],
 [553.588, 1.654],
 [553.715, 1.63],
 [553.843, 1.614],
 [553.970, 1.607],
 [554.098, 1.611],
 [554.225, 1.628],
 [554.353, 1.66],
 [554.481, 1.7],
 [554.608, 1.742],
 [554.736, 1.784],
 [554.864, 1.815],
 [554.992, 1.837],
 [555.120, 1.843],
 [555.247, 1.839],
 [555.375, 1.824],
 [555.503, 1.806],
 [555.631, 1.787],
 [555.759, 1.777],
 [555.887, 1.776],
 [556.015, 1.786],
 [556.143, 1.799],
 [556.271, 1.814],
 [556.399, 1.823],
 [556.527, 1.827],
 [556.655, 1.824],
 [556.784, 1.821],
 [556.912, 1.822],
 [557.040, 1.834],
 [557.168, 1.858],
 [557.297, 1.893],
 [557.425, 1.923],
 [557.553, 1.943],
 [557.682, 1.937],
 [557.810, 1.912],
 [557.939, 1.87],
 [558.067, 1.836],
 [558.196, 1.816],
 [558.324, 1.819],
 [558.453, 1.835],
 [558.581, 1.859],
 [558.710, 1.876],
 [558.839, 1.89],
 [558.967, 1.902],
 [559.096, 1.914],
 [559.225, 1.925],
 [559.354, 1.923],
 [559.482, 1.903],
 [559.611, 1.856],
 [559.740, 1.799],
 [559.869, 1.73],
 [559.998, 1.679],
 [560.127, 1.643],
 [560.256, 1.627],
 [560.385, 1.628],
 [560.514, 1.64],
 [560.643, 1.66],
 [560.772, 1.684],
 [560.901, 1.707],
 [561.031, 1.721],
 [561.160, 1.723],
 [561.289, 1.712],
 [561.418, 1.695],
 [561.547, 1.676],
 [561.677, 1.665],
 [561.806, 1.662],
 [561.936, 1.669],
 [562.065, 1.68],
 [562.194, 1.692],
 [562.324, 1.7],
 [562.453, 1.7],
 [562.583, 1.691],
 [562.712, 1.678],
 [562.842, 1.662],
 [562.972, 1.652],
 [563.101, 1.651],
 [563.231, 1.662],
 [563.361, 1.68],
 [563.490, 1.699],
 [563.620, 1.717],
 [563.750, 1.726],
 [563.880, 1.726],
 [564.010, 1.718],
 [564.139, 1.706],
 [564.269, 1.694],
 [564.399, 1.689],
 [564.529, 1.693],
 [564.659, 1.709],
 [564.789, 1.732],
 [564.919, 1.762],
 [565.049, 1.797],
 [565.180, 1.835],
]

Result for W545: 0.23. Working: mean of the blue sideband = 1.88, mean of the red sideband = 1.81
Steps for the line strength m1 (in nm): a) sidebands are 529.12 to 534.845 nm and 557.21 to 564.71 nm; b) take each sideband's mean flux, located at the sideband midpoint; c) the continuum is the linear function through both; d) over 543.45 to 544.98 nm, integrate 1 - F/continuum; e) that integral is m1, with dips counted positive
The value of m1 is -0.24 nm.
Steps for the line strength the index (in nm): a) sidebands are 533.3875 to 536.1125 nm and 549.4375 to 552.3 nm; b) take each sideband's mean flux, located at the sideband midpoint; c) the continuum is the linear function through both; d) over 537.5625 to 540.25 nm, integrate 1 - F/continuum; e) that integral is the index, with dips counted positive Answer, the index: -0.36 nm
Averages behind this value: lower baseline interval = 1.8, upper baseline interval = 1.71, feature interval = 2.01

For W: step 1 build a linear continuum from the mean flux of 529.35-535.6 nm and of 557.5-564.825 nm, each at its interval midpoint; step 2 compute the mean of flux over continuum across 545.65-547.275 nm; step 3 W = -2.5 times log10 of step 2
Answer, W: 0.075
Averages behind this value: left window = 1.7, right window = 1.75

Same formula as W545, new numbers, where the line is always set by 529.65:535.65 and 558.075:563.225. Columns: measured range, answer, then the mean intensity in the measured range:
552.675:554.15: 0.026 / 1.7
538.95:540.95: -0.288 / 1.95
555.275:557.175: -0.083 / 1.81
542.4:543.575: -0.242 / 2.07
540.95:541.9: -0.128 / 1.94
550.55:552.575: 0.021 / 1.71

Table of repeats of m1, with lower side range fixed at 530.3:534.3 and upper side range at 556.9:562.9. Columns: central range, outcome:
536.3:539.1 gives -0.42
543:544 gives -0.20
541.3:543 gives -0.40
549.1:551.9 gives 0.03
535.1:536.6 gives -0.19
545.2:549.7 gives 0.03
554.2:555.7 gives -0.02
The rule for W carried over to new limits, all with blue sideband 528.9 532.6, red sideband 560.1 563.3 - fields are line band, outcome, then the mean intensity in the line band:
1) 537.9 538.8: -0.20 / 2.04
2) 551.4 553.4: -0.05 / 1.77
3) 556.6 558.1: -0.12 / 1.87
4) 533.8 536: -0.07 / 1.81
